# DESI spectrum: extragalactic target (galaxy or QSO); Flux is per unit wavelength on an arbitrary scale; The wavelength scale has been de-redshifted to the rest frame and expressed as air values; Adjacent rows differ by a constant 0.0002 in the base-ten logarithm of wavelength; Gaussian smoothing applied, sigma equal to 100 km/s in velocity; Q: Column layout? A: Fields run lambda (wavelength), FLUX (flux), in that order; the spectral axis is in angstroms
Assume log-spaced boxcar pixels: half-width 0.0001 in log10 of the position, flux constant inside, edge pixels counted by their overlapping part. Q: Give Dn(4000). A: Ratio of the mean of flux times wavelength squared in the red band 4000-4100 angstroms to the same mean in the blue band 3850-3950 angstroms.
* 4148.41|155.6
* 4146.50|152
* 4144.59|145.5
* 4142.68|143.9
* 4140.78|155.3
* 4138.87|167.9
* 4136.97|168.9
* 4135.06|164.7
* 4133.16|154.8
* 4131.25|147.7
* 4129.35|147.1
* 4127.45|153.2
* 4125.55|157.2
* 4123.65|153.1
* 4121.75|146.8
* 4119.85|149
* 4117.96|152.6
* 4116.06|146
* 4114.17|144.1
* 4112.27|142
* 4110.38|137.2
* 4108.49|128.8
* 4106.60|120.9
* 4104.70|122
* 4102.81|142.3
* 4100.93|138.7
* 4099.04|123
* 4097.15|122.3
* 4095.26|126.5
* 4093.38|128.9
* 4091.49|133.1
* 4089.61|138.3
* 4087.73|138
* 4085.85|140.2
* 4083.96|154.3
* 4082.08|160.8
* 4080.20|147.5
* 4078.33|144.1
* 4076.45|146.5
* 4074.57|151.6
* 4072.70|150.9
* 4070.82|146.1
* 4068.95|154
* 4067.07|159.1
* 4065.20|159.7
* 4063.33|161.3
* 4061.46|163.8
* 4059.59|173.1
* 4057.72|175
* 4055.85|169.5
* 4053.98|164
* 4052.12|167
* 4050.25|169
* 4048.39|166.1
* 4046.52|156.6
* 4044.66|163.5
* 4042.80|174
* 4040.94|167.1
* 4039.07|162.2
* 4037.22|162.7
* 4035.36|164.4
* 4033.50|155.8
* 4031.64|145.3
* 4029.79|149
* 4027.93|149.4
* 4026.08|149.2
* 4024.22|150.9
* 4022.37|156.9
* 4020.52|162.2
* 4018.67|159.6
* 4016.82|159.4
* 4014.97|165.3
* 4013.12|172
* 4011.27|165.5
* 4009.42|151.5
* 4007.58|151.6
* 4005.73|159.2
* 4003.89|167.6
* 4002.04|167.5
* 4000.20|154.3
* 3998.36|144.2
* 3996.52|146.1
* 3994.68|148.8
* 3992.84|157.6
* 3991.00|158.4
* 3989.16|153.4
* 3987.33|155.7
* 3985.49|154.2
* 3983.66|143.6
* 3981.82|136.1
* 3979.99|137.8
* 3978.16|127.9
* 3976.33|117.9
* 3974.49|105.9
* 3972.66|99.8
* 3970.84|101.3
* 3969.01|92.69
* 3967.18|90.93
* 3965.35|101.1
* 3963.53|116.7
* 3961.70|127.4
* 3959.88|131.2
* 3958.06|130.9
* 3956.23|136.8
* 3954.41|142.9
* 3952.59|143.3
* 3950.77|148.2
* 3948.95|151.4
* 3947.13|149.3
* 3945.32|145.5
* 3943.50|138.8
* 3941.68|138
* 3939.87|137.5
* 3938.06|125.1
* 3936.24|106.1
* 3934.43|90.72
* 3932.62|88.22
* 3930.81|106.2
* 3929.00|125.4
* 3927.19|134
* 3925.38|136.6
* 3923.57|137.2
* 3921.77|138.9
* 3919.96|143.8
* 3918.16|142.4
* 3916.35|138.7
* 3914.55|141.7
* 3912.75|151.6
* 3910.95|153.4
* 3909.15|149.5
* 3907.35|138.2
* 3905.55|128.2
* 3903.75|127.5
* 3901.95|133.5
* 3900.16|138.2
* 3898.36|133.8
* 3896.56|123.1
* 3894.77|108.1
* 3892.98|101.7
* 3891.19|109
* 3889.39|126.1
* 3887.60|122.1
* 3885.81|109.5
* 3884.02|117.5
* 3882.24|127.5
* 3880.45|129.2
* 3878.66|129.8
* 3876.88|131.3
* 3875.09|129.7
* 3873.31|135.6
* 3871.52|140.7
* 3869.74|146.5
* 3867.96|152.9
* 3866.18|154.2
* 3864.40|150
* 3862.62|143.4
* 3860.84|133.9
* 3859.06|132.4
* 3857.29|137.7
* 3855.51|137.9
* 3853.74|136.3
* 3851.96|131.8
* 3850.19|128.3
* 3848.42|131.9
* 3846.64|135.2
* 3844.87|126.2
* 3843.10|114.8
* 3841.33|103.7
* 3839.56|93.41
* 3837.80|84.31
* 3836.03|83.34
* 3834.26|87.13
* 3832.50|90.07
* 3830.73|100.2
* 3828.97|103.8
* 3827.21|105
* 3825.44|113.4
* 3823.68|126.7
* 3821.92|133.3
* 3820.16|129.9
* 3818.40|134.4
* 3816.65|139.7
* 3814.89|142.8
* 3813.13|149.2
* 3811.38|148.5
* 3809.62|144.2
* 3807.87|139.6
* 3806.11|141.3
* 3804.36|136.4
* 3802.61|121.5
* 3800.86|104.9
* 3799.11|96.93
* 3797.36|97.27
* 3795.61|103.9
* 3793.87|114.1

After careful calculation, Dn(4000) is 1.3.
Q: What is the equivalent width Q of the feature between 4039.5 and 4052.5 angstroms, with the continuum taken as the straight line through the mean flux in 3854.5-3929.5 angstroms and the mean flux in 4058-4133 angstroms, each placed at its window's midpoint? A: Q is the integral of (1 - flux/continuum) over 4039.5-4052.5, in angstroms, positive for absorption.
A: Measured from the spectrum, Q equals -2.1 angstroms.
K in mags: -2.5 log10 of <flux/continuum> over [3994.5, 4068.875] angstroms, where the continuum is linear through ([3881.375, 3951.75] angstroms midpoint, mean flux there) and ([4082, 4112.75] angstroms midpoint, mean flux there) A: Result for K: -0.21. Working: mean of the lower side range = 130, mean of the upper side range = 134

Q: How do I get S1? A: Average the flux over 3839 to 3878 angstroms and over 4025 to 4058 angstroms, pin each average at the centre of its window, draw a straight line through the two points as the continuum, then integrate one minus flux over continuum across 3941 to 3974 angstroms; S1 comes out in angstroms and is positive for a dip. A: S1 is 4.8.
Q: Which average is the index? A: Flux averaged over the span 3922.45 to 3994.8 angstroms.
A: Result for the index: 129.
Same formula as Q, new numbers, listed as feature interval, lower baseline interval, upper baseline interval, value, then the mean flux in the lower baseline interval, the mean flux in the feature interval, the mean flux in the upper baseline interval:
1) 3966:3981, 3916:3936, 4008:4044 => 3.4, 125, 109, 159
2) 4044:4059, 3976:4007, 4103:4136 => -1.9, 149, 167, 145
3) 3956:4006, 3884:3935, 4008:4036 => 4.3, 128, 134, 157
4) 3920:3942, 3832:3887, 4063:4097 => 1.6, 126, 122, 146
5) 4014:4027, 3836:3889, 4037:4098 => -0.8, 128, 158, 154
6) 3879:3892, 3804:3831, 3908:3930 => 1.6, 131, 121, 141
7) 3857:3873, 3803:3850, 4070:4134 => -2.5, 121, 143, 142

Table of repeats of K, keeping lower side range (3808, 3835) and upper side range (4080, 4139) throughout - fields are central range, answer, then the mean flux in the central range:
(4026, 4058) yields -0.166 mag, 162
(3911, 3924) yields -0.101 mag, 143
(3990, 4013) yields -0.152 mag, 157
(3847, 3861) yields -0.065 mag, 134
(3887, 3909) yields 0.035 mag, 125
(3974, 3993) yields -0.047 mag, 141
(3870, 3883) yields -0.043 mag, 133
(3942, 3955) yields -0.101 mag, 145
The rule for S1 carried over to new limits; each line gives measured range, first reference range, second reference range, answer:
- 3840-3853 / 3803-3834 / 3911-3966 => 0.48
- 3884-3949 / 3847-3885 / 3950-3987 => 0.56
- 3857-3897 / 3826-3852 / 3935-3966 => -4.89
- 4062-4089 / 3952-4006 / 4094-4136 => -2.19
